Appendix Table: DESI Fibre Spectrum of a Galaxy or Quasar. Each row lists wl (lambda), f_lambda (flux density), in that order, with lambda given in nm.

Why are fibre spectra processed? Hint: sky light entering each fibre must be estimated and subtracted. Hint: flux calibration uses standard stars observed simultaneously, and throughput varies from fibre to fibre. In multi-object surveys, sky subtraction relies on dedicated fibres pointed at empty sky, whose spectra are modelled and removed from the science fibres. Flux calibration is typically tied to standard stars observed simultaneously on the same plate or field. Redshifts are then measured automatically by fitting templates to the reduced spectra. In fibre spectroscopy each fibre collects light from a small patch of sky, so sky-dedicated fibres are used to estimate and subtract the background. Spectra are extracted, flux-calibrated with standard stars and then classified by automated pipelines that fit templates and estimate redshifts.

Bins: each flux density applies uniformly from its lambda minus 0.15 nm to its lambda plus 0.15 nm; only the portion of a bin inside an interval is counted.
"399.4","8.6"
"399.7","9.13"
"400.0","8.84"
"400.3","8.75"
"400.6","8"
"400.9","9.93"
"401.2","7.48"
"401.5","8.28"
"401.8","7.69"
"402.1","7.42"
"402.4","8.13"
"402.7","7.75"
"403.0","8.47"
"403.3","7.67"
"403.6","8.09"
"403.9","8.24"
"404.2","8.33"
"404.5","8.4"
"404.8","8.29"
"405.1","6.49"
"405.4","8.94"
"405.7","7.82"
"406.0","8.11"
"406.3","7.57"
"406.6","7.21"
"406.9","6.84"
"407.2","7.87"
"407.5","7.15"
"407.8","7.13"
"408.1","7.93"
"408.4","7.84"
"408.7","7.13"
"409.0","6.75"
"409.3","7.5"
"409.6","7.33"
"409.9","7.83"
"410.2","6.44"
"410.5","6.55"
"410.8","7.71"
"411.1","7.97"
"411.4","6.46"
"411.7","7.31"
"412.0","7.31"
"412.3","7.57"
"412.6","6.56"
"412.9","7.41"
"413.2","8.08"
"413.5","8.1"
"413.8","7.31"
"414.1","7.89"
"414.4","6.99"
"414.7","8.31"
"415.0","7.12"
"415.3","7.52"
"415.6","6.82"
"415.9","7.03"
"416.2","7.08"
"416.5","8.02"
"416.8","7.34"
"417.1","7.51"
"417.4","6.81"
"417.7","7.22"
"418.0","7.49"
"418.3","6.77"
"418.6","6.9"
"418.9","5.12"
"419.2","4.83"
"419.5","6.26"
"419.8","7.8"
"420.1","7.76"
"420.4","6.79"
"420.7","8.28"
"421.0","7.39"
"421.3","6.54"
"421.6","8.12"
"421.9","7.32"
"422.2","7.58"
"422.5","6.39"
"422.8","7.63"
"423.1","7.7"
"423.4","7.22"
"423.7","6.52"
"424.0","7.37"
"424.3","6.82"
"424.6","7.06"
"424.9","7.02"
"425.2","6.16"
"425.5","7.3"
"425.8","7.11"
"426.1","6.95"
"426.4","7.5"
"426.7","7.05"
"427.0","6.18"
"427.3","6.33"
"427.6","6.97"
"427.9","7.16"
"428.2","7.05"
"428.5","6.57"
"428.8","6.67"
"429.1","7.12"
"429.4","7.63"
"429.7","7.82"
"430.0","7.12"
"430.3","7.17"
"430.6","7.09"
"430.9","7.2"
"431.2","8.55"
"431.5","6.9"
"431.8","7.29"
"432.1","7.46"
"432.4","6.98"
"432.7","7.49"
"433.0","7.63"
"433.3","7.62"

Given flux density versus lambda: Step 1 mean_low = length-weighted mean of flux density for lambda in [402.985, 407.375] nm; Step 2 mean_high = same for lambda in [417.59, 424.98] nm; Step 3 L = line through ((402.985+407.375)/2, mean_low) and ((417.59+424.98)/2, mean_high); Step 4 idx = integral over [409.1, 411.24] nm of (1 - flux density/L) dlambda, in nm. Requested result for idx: 0.082 nm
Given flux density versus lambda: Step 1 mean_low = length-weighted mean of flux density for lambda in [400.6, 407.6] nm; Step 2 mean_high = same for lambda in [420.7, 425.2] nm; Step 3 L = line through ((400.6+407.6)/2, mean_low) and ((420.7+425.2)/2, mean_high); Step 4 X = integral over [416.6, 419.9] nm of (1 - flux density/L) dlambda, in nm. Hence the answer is 0.29 nm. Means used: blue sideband 7.93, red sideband 7.19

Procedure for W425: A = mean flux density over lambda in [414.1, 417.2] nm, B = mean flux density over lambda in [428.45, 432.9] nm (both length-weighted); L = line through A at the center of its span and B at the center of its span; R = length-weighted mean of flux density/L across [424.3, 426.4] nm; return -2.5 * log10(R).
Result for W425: 0.06 mag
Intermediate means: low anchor 7.4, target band 6.97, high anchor 7.29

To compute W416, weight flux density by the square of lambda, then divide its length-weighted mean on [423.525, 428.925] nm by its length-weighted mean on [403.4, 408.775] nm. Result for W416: 1.0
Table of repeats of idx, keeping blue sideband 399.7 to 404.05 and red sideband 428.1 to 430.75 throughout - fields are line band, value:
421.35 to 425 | 0.09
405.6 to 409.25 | 0.26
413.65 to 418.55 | 0.22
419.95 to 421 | -0.01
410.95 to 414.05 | 0.15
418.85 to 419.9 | 0.21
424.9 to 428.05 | 0.16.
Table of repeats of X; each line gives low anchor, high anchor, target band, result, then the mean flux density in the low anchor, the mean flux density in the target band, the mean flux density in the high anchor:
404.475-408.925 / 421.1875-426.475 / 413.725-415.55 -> -0.03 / 7.61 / 7.49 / 7.13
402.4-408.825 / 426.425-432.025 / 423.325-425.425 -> 0.11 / 7.79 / 6.88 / 7.12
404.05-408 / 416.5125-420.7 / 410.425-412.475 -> 0.02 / 7.71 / 7.29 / 6.91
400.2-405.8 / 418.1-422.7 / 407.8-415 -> 0.14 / 8.11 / 7.39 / 6.94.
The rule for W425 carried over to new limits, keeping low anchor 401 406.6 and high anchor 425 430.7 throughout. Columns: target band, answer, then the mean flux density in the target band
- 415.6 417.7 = 0.03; 7.26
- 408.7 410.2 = 0.07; 7.24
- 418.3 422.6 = 0.05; 6.93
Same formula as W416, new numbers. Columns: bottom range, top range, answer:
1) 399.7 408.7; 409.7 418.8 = 0.96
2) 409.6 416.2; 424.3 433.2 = 1.05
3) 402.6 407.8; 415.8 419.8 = 0.93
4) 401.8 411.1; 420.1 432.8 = 1.03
